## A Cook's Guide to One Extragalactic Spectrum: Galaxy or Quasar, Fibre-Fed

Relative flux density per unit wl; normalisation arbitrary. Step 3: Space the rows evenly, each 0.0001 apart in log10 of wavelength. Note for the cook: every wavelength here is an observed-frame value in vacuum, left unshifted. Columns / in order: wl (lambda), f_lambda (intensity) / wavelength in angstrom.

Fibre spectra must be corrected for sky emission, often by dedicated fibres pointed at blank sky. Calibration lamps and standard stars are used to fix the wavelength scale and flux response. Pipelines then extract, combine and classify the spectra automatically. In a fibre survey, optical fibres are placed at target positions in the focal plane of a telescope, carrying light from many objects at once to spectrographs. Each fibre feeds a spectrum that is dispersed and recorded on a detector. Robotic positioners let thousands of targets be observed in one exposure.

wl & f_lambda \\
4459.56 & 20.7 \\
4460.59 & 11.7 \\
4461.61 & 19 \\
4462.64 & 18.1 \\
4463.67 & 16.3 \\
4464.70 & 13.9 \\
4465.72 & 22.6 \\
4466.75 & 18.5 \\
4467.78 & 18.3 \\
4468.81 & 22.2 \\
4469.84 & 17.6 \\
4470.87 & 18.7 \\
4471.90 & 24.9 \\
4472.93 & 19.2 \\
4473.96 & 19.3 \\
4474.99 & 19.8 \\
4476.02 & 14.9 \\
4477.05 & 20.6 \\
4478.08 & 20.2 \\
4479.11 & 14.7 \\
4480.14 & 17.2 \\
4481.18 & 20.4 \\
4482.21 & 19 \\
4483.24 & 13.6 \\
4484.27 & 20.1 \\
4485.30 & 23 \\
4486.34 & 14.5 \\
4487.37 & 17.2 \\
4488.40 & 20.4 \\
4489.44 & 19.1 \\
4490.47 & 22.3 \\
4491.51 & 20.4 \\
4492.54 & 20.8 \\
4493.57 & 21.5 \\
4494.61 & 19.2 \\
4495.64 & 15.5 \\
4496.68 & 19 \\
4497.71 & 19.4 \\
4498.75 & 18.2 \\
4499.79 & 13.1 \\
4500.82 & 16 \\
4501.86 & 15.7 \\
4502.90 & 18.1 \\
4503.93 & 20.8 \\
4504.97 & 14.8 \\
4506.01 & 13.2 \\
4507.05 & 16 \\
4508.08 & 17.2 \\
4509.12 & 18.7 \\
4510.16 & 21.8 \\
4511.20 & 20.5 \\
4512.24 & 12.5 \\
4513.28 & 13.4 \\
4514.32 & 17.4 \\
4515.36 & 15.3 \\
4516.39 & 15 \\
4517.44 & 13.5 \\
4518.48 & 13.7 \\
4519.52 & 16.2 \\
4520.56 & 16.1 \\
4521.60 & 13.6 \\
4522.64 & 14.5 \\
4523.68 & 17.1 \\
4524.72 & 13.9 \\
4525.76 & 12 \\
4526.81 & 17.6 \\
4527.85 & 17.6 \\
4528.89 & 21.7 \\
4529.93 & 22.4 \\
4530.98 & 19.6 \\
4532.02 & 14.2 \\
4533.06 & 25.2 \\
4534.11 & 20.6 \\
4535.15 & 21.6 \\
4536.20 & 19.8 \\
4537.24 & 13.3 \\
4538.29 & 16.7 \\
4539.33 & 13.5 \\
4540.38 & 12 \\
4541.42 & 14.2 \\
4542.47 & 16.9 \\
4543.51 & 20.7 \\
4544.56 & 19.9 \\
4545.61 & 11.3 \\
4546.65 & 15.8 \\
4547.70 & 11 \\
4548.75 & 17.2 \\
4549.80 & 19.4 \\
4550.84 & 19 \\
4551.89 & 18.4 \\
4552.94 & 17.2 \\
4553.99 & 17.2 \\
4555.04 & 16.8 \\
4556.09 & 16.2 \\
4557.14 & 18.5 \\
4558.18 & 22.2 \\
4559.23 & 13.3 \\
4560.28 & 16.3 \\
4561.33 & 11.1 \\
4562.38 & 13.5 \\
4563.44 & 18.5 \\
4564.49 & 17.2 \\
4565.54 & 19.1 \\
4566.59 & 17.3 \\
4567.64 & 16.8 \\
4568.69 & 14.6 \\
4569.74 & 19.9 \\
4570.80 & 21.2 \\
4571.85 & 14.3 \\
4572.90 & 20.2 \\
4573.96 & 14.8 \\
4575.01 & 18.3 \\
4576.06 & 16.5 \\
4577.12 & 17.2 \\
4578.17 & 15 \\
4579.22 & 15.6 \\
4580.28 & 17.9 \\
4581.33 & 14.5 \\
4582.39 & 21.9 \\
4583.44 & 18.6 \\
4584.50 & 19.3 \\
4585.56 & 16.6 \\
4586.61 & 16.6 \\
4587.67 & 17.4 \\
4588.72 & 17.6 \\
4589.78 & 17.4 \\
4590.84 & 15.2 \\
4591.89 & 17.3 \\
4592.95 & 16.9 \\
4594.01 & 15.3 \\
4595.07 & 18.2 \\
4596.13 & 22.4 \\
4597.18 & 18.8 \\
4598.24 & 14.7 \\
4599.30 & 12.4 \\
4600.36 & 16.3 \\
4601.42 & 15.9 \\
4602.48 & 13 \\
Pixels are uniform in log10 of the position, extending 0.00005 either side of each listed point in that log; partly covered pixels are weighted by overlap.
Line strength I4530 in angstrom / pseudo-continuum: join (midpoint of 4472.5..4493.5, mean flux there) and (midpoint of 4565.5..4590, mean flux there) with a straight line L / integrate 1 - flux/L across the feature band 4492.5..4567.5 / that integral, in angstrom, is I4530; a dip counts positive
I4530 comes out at 5.2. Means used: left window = 18.9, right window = 17.4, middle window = 16.9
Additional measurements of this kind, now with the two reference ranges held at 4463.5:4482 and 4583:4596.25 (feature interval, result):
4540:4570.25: 2.1 angstrom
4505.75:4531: 2.7 angstrom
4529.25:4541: 0.0 angstrom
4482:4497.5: -0.3 angstrom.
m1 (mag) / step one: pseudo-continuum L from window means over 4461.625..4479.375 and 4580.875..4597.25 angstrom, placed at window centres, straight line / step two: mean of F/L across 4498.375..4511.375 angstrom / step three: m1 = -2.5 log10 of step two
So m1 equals 0.09 mag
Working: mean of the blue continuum 18.9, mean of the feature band 17.1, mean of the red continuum 17.7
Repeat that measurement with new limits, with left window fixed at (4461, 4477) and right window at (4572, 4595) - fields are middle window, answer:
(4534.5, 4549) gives 0.113 mag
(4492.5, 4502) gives 0.041 mag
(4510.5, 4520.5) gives 0.178 mag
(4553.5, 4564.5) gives 0.071 mag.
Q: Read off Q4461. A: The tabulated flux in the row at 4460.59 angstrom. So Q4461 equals 11.7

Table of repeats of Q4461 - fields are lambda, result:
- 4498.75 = 18.2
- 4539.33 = 13.5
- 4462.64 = 18.1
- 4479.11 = 14.7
